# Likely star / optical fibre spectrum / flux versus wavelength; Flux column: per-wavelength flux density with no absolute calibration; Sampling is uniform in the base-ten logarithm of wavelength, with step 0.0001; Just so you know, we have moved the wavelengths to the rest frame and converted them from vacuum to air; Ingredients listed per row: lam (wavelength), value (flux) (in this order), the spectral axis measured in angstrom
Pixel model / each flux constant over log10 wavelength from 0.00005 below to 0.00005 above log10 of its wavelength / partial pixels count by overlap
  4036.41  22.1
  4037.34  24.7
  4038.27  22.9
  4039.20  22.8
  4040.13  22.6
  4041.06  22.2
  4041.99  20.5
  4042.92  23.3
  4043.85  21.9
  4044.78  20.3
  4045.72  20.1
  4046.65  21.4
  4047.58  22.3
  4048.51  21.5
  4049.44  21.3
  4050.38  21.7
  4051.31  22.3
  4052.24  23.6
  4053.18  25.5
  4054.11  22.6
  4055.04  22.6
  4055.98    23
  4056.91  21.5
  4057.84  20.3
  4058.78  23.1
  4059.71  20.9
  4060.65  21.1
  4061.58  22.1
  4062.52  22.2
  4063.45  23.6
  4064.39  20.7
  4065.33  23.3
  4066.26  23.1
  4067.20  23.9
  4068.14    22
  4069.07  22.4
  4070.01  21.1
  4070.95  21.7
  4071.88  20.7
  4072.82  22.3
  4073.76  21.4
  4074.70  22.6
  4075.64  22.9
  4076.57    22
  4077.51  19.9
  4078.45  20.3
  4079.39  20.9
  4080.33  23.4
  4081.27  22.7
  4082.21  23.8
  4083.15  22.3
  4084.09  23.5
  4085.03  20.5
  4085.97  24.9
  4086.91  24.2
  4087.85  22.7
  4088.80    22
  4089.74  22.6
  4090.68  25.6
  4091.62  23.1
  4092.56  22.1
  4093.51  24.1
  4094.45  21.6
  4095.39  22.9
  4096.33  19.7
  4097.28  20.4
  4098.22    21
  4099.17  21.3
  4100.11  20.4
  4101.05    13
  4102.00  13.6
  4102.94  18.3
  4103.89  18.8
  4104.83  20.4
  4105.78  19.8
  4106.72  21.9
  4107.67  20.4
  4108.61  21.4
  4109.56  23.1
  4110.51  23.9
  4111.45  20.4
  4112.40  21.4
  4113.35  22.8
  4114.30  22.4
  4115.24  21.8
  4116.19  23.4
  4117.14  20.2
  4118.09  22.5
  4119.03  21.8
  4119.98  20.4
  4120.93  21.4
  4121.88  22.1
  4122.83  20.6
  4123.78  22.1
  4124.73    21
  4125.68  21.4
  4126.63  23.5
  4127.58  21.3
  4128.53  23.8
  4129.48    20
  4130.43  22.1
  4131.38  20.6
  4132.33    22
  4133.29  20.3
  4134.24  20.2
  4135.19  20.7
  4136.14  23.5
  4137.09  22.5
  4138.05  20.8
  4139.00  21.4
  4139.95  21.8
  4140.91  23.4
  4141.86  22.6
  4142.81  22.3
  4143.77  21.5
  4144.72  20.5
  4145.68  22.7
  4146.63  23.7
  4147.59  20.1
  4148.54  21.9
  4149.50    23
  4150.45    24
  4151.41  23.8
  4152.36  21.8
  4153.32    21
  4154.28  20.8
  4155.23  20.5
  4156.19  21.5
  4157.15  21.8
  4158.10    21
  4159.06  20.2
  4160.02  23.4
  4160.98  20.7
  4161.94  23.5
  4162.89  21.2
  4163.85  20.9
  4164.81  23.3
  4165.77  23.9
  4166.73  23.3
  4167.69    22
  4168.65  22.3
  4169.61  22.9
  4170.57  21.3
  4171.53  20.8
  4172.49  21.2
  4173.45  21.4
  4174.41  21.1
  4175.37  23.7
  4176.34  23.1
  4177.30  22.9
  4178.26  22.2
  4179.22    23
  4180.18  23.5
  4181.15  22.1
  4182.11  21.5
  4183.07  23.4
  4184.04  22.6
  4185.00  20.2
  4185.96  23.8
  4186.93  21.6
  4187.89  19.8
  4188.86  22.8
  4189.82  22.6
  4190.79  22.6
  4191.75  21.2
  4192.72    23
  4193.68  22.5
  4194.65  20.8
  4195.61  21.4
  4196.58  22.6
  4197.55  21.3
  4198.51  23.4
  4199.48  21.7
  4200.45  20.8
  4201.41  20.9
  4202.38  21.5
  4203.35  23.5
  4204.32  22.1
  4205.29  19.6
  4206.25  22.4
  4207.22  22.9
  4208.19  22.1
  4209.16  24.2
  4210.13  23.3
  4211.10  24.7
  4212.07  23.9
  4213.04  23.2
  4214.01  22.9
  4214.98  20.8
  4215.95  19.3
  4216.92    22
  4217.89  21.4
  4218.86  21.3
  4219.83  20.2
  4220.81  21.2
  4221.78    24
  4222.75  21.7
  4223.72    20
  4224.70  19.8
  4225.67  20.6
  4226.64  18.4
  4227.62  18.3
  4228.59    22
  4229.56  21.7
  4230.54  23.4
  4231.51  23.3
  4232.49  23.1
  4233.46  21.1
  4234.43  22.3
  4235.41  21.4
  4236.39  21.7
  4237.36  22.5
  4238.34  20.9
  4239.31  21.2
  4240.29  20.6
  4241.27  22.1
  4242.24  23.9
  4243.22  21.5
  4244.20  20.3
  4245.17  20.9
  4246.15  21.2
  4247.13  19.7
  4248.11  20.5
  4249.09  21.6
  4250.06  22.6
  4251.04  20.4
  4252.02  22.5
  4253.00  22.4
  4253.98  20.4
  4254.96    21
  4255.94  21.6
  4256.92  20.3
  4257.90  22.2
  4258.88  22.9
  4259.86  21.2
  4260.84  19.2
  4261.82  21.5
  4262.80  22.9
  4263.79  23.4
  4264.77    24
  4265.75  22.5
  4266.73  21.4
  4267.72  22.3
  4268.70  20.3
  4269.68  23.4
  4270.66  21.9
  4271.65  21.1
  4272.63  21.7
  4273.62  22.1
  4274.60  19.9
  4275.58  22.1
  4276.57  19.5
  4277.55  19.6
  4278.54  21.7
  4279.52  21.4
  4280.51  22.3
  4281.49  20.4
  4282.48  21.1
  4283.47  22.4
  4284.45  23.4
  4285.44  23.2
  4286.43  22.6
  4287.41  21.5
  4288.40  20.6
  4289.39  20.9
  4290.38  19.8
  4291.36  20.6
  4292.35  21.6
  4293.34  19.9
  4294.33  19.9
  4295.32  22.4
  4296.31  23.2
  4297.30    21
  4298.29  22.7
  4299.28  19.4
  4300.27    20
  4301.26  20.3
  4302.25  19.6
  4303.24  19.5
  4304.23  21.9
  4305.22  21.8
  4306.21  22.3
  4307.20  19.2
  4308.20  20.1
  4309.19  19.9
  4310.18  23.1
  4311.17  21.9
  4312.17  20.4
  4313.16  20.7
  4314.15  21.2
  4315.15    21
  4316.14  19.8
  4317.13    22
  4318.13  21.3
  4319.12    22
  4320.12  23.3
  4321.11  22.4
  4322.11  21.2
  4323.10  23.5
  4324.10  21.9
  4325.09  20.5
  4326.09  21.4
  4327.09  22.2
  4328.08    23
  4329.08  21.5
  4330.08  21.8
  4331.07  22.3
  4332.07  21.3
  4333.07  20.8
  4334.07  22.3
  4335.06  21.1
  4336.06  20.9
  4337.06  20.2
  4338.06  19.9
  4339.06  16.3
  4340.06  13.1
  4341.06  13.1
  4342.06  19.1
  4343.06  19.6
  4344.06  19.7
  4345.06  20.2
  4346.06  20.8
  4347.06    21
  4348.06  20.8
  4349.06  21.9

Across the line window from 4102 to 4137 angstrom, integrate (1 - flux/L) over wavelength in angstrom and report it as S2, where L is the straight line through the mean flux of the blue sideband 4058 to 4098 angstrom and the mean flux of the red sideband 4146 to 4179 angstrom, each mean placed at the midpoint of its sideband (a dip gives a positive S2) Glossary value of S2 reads 1.3 angstrom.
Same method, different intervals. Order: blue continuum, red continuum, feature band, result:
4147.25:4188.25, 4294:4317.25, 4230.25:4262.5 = -0.17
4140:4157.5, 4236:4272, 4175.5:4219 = -0.71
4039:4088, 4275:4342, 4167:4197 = -0.76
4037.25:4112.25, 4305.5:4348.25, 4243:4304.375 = -1.22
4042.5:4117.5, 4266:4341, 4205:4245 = -0.76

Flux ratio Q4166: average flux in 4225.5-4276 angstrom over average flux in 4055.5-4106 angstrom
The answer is 1.00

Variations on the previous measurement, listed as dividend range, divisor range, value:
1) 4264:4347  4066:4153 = 0.97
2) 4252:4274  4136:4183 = 0.99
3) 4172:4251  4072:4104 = 1.02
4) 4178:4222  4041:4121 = 1.02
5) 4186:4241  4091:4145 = 1.02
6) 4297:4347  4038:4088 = 0.93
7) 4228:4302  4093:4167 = 1.00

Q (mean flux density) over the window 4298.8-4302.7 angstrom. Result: 19.8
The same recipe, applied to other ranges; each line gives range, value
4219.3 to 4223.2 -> 21.8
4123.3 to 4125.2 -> 21.5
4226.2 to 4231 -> 20.7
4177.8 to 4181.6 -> 22.7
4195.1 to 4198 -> 21.8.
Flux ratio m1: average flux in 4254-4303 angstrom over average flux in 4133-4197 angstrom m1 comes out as 1.0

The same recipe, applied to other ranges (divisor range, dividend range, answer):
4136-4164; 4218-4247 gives 0.98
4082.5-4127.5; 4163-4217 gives 1.03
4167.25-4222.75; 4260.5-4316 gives 0.96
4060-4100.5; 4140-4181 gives 1.00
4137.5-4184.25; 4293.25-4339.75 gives 0.96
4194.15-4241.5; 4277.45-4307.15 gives 0.98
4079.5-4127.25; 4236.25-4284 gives 1.00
